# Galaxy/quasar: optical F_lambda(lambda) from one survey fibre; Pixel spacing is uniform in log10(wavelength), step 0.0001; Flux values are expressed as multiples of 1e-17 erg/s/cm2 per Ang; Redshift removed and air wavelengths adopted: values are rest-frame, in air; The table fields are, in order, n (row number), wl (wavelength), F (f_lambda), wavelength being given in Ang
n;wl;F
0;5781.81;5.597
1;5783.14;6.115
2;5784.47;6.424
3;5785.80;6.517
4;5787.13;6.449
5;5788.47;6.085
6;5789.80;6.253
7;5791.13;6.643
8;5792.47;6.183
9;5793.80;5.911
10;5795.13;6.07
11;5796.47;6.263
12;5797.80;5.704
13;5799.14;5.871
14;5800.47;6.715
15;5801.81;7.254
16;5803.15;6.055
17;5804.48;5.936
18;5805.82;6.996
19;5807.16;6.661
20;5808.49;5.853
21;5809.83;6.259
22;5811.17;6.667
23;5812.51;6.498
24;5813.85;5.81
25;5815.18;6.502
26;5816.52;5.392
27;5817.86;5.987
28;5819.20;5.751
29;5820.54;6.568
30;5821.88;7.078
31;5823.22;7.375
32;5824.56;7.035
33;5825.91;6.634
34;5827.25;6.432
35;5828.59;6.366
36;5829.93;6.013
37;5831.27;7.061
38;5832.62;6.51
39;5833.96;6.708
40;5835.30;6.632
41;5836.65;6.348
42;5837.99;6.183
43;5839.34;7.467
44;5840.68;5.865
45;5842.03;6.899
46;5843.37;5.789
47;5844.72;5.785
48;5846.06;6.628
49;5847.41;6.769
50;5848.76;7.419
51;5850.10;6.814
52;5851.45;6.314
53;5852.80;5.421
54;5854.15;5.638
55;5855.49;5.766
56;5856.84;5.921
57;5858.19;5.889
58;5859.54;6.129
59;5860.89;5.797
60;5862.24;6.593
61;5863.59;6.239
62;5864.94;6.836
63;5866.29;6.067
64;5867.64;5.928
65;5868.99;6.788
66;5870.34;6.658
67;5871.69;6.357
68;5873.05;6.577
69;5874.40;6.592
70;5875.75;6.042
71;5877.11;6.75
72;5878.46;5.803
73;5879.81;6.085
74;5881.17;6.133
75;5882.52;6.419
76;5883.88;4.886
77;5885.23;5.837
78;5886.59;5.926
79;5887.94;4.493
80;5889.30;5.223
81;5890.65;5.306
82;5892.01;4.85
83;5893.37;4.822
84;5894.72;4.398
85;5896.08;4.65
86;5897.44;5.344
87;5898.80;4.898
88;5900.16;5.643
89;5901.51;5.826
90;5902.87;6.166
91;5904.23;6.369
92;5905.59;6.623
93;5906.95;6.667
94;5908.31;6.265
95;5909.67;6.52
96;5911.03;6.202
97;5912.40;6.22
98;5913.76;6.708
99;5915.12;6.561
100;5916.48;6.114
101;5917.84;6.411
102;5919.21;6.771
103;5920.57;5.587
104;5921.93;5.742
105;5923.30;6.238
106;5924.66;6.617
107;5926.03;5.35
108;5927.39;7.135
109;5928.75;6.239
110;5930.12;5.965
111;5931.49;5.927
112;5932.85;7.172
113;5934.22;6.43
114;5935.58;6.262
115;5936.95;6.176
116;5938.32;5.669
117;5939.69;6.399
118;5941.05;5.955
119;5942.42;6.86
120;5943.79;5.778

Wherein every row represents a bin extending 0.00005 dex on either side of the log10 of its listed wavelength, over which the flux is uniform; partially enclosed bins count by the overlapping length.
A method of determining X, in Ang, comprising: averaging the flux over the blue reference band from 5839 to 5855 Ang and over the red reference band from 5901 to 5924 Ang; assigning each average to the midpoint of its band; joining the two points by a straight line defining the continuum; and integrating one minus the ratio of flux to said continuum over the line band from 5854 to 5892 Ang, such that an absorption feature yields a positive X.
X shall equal 2.01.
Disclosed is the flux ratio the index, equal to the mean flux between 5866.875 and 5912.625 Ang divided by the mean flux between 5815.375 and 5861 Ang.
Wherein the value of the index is 0.92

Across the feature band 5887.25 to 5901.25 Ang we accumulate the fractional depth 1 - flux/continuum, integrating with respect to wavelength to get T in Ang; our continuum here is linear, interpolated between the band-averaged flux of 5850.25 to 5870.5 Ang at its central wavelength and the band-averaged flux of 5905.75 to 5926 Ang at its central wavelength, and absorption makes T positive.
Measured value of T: 2.8 Ang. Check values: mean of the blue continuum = 6.14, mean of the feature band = 4.99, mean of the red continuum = 6.3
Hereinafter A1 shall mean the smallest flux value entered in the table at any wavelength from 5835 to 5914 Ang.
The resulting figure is 4.398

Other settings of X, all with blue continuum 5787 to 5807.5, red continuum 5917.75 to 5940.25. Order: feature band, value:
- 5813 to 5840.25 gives -0.9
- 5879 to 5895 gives 2.2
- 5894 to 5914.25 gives 1.2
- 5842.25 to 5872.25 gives 0.1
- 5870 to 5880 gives -0.2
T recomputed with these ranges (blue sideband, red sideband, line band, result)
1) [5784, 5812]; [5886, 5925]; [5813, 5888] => -2.6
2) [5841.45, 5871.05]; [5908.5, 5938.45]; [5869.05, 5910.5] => 3.0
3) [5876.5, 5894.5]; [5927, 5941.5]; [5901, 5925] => -1.4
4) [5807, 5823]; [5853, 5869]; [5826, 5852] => -1.5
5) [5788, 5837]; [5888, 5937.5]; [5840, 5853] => -0.3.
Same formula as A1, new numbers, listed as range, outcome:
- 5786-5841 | 5.392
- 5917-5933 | 5.35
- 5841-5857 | 5.421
